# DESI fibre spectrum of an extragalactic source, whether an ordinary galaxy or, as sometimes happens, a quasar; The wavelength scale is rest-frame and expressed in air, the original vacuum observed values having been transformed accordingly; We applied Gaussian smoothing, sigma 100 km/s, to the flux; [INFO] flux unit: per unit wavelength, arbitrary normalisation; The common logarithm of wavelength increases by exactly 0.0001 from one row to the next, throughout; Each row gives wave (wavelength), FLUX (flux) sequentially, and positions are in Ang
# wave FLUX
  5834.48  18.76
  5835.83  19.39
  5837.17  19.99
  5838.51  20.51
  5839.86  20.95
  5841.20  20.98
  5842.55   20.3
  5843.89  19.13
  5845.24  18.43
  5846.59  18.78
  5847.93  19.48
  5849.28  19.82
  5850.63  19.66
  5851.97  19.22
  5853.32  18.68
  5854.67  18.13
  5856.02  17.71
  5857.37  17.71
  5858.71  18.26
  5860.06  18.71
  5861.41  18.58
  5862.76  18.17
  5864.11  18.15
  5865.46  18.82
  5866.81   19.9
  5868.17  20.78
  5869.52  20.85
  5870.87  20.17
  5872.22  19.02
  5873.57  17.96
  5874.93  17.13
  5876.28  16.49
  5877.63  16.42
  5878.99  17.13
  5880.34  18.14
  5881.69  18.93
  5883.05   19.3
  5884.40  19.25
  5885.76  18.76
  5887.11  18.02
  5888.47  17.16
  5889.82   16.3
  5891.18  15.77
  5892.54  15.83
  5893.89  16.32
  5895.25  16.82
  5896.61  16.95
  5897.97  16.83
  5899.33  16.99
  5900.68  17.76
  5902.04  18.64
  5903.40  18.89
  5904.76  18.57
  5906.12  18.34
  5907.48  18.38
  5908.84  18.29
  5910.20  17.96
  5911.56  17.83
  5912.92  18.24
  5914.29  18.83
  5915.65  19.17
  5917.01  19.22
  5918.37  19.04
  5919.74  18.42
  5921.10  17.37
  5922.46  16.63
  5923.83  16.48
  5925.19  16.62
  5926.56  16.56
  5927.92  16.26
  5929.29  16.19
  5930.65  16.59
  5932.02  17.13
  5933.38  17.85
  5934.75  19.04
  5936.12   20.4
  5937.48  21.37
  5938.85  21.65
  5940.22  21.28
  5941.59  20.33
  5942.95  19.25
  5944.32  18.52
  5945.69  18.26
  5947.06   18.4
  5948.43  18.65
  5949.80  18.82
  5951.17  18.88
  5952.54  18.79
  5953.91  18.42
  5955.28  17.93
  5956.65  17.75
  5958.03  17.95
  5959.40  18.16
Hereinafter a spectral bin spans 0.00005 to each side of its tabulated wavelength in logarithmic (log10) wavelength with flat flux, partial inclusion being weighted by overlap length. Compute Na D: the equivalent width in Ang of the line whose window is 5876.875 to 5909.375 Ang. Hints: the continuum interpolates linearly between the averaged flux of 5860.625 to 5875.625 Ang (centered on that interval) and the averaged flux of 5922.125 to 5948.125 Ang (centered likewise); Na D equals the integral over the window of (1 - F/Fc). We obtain 2.0 Ang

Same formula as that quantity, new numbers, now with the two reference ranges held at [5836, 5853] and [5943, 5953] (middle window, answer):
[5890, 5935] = 3.5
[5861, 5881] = 1.0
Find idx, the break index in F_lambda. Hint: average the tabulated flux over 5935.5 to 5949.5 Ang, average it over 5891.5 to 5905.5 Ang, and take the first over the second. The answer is 1.14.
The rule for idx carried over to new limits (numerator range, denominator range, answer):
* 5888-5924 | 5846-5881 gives 0.95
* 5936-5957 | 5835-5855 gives 0.99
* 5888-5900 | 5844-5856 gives 0.87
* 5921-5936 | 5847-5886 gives 0.92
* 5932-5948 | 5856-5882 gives 1.06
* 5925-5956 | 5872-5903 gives 1.07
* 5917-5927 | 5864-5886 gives 0.93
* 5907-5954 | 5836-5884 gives 0.97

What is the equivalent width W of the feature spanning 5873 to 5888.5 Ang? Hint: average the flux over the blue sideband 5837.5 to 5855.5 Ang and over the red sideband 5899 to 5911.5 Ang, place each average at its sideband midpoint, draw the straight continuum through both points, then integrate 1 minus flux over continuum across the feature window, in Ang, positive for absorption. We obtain 0.70 Ang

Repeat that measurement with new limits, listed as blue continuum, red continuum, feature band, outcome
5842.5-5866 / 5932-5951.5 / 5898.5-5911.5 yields 0.65 Ang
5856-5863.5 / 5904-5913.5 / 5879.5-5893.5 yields 0.41 Ang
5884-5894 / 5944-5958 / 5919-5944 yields -0.39 Ang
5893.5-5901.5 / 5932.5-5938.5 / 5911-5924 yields 0.15 Ang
